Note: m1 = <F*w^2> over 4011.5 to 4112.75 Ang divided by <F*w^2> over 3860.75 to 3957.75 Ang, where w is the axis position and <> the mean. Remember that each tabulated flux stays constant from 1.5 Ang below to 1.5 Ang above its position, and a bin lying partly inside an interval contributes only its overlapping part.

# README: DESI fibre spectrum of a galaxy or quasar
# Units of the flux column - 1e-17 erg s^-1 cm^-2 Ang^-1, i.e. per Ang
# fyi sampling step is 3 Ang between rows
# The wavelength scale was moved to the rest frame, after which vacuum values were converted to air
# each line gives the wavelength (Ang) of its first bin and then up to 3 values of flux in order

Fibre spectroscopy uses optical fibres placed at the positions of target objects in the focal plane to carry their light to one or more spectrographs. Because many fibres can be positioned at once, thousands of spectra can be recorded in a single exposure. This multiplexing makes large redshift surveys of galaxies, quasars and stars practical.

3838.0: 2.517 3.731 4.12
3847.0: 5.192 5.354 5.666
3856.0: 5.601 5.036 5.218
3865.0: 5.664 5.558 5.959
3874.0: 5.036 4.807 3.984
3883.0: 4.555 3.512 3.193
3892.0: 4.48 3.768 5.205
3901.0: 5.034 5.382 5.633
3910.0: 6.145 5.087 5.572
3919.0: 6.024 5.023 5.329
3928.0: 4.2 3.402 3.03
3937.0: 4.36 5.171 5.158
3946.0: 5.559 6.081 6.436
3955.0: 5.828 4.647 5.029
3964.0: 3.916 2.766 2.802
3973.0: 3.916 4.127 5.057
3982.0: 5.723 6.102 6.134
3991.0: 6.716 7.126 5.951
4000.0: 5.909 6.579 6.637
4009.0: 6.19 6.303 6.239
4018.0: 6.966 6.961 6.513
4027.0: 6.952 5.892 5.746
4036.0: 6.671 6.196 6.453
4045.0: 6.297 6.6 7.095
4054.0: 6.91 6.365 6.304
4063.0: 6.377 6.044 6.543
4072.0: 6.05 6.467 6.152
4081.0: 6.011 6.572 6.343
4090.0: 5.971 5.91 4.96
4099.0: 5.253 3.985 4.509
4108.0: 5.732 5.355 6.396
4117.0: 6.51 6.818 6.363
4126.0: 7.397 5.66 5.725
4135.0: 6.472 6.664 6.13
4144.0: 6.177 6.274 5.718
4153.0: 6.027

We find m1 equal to 1.3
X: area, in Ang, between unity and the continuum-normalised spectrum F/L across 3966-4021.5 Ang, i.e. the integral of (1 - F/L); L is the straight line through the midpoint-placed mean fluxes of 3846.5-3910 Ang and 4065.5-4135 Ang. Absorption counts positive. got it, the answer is -2.1 Ang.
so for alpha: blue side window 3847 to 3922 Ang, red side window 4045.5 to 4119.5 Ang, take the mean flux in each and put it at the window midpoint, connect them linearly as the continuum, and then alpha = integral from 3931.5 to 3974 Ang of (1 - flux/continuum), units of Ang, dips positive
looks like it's 6.2 Ang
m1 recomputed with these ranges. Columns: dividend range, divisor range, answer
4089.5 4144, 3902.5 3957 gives 1.25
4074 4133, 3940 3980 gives 1.34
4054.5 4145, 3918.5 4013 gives 1.24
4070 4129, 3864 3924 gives 1.32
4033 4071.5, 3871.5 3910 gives 1.50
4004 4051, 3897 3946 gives 1.36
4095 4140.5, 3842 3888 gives 1.34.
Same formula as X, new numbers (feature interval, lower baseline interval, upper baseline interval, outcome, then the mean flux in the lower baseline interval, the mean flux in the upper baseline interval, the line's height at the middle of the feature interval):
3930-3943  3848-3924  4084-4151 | 2.74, 5.06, 5.94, 5.25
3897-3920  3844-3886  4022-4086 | -0.44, 5.1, 6.4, 5.4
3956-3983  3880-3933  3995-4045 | 6.88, 4.76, 6.39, 5.66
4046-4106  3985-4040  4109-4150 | 2.91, 6.42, 6.27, 6.34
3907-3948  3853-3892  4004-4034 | 3.61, 4.86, 6.45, 5.46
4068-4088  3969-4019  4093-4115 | -3.60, 5.81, 5.19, 5.34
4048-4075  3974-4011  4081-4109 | -3.86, 6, 5.49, 5.66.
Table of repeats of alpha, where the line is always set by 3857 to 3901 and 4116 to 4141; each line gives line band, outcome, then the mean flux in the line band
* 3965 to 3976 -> 4.2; 3.33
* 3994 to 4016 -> -2.9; 6.32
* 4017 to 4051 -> -4.2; 6.5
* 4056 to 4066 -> -0.6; 6.3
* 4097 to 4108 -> 2.6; 4.76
